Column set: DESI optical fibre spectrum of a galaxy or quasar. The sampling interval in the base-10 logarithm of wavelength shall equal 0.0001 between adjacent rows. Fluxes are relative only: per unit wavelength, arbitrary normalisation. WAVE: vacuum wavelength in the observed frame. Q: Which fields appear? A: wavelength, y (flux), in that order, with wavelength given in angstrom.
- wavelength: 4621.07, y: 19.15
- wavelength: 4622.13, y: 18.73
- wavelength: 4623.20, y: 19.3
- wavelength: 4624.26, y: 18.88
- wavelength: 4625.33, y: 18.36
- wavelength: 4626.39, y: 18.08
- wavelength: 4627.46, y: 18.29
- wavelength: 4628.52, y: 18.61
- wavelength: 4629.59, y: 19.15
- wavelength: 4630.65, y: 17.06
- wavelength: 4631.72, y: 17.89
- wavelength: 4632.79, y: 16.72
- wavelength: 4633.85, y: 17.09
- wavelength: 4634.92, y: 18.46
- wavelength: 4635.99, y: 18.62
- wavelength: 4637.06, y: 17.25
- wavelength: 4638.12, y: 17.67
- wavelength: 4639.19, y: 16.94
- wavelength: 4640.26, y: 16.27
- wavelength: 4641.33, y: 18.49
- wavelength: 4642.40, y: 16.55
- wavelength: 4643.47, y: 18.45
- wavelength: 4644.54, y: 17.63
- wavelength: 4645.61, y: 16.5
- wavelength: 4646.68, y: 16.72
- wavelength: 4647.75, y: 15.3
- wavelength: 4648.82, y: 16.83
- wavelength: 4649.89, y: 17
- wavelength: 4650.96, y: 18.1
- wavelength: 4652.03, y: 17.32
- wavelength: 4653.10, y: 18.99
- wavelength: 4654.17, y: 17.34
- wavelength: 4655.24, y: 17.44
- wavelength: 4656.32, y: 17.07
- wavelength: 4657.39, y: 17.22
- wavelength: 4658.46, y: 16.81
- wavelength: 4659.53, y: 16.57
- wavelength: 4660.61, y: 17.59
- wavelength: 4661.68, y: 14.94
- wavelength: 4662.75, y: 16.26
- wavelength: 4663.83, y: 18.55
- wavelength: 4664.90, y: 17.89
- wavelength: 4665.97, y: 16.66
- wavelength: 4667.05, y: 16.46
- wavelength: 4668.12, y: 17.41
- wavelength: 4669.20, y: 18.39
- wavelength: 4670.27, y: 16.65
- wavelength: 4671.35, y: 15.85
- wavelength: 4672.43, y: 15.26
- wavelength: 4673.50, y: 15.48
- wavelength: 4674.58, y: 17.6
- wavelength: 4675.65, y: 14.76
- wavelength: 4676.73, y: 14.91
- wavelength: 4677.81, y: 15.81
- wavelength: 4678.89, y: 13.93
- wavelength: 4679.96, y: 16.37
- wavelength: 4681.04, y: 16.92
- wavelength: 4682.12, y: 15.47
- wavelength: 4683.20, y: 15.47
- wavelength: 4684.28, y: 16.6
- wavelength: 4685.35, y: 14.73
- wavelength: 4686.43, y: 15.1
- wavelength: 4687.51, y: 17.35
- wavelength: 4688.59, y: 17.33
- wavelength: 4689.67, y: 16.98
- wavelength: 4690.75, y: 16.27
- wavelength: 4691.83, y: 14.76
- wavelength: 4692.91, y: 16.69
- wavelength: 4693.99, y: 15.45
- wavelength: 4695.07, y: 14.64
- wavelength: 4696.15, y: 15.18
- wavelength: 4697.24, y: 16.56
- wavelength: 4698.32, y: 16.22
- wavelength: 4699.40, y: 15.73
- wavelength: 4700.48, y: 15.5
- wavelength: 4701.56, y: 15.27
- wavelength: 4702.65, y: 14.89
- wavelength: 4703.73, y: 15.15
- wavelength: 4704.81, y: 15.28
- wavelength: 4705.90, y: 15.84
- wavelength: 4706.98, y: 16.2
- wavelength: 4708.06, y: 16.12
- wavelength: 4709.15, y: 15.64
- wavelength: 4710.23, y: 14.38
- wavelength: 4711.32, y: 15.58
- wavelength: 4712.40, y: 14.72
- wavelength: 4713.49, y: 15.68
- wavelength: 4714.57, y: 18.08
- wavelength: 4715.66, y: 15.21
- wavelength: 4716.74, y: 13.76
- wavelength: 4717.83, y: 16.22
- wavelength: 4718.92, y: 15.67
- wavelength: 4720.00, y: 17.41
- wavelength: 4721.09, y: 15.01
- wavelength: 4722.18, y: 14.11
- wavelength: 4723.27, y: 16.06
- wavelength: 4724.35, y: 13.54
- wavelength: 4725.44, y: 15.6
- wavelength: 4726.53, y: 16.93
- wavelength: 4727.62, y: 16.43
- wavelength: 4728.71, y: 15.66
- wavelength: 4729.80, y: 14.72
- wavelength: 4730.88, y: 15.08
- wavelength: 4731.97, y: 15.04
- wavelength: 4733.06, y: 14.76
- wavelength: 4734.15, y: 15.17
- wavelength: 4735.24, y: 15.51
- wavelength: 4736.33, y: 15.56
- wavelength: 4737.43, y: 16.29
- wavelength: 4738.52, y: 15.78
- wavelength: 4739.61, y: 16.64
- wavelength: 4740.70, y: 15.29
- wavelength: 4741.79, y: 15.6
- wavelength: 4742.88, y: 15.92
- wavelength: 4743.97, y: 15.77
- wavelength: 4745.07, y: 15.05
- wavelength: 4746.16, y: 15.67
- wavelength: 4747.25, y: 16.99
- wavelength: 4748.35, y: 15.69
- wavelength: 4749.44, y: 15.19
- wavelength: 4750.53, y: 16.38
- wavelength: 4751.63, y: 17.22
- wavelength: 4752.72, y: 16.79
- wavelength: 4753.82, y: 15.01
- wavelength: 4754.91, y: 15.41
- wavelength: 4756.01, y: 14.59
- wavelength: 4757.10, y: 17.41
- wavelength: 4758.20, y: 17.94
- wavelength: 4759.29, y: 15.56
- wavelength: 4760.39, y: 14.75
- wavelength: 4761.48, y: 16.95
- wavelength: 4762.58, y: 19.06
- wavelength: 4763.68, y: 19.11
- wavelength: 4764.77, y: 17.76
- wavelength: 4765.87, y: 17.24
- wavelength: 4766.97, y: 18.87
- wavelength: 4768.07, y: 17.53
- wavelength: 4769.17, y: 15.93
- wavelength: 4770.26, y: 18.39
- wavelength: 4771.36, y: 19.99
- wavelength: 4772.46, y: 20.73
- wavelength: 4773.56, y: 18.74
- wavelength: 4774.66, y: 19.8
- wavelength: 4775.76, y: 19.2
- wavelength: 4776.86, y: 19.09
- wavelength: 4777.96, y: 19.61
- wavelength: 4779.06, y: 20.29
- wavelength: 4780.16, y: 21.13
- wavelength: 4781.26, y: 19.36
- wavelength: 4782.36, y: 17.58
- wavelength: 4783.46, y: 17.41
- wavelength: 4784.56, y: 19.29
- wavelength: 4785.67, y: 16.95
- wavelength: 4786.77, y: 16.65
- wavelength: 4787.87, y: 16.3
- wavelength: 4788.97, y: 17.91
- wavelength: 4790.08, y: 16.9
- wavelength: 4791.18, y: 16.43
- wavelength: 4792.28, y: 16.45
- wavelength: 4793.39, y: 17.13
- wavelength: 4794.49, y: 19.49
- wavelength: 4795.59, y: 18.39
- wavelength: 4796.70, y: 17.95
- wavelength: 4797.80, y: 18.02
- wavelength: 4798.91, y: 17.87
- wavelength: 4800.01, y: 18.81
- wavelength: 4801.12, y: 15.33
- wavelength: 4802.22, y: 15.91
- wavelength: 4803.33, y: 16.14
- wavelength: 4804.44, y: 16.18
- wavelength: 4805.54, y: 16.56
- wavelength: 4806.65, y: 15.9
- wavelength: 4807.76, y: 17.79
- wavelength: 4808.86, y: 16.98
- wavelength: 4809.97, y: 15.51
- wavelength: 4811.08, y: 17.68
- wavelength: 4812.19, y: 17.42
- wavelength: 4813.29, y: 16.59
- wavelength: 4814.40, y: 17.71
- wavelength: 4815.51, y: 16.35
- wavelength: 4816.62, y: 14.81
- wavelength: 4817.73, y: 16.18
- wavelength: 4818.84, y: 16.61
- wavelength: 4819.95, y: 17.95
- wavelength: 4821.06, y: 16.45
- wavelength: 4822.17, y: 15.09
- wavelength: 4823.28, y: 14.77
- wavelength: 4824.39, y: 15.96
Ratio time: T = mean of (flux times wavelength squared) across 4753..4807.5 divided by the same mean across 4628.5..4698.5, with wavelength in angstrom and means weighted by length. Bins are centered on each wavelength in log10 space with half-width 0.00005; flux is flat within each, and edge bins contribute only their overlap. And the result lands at 1.1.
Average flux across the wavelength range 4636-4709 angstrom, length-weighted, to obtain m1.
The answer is 16.4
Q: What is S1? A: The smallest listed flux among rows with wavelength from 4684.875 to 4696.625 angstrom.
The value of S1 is 14.64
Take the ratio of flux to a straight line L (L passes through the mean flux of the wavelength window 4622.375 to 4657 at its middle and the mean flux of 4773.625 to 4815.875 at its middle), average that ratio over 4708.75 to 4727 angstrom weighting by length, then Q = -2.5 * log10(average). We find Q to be 0.14 mag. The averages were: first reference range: 17.6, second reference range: 17.6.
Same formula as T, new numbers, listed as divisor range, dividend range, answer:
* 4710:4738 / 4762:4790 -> 1.22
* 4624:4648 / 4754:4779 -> 1.07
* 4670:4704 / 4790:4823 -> 1.12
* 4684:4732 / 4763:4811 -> 1.18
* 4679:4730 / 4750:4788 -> 1.17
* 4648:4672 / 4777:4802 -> 1.11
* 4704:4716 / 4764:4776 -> 1.21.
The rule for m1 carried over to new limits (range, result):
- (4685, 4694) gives 16.1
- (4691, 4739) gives 15.5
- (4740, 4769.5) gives 16.5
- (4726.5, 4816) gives 17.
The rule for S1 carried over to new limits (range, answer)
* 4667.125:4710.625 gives 13.93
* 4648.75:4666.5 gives 14.94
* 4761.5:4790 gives 15.93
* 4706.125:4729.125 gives 13.54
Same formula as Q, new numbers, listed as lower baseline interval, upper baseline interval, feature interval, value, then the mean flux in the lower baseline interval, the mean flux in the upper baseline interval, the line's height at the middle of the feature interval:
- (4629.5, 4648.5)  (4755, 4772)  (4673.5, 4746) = 0.112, 17.3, 17.4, 17.4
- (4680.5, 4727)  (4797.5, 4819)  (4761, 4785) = -0.149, 15.7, 16.7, 16.4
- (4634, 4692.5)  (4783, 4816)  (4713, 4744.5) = 0.088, 16.7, 17.1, 16.9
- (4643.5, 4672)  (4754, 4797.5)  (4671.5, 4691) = 0.088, 17.1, 17.9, 17.2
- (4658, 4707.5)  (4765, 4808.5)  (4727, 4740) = 0.096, 16.1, 17.9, 17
